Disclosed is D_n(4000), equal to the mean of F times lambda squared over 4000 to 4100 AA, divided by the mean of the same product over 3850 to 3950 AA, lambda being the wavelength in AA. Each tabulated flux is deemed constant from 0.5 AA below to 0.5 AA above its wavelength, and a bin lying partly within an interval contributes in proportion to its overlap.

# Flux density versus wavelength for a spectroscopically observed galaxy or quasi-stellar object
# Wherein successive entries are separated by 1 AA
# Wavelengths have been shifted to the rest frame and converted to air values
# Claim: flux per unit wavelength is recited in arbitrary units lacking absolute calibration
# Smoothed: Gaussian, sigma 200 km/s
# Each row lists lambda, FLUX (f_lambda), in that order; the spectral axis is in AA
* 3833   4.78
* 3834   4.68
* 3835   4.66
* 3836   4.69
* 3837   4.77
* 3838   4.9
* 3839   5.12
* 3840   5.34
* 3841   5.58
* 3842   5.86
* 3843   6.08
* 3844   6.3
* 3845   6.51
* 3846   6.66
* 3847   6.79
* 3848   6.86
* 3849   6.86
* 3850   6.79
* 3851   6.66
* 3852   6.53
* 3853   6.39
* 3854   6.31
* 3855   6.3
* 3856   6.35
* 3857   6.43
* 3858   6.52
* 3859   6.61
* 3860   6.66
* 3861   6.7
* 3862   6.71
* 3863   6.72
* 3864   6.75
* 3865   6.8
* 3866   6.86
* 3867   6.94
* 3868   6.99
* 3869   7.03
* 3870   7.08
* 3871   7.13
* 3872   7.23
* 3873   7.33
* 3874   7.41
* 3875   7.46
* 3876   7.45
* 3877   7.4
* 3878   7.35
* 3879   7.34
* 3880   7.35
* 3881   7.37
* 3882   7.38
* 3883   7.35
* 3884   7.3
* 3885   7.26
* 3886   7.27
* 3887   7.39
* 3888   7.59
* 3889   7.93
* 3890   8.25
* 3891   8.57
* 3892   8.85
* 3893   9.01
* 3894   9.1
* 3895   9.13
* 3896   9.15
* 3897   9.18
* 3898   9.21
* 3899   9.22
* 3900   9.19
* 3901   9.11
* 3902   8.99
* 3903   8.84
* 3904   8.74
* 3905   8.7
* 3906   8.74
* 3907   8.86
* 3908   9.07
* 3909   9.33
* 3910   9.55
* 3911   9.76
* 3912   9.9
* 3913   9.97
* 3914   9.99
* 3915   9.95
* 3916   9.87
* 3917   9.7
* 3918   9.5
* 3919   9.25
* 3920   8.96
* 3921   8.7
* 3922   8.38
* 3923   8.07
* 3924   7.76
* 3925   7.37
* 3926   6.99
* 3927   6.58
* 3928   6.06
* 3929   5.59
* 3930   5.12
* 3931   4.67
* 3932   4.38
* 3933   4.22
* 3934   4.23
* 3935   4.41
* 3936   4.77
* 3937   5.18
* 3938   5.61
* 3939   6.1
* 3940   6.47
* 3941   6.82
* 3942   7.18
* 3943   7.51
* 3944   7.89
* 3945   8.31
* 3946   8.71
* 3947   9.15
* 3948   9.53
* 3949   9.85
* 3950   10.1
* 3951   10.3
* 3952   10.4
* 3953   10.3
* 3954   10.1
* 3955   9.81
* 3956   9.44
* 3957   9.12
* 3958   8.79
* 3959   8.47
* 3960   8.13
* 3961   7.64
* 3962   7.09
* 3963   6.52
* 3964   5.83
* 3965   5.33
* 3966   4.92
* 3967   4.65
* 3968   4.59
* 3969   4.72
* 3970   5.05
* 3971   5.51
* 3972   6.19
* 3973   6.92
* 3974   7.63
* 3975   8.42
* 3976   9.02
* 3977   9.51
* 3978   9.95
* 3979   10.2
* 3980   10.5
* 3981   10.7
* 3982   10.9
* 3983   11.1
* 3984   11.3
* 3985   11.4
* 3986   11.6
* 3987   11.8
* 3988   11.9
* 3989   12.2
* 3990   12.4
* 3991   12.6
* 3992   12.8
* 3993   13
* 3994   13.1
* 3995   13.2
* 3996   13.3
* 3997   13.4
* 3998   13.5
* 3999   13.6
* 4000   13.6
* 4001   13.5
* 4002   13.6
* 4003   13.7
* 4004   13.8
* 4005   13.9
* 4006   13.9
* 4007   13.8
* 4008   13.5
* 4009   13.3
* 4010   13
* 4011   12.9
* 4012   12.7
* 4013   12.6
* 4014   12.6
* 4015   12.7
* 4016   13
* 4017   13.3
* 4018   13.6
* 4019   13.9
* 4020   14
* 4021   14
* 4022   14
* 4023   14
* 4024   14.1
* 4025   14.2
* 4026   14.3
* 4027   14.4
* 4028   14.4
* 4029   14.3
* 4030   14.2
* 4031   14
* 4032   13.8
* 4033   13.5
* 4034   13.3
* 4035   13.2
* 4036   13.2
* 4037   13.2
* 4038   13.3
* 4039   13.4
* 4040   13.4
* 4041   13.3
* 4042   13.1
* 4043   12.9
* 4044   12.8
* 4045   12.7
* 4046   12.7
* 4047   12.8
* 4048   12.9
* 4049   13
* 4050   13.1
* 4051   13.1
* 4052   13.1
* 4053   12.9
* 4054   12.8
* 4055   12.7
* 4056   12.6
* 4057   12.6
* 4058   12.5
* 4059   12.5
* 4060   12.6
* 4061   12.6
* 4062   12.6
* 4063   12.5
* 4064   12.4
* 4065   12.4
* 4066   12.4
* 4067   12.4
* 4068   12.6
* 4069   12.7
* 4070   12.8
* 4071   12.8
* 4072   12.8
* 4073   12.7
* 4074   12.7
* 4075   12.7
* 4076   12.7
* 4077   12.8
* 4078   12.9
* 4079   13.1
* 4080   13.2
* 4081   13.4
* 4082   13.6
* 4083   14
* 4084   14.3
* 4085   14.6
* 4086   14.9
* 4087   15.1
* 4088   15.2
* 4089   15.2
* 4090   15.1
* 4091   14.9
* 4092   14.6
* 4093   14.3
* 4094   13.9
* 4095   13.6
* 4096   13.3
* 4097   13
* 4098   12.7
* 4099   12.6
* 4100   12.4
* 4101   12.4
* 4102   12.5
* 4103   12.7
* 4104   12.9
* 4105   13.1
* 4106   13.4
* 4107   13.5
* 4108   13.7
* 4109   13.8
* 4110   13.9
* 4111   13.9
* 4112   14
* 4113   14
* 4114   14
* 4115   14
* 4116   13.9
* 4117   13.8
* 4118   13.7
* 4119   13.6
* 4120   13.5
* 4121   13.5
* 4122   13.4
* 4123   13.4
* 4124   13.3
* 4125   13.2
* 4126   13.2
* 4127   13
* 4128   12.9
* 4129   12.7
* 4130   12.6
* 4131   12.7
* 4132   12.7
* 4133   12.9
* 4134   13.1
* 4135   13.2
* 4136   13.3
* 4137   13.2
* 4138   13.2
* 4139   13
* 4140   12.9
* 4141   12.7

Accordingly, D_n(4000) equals 1.9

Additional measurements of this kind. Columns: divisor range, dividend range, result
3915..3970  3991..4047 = 1.89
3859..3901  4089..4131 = 1.97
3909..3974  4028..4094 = 1.87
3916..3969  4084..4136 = 1.99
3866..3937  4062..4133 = 1.88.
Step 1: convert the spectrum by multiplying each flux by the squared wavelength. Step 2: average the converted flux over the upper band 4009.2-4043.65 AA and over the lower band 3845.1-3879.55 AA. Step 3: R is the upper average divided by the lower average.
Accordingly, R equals 2.14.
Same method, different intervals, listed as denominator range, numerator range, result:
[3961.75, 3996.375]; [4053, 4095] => 1.50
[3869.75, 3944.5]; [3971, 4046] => 1.71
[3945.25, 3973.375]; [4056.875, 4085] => 1.75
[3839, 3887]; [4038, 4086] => 2.10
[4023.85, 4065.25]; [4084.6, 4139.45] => 1.06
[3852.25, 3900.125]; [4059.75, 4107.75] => 1.97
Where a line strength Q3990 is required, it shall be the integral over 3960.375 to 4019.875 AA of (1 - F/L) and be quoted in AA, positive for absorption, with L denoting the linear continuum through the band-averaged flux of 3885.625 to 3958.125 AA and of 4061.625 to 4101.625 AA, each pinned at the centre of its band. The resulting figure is -2.00 AA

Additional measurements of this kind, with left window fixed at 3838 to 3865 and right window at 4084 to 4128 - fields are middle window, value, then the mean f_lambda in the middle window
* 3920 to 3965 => 7.9 AA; 7.44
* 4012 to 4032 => -4.4 AA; 13.7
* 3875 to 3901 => -2.3 AA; 8.11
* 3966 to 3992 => 2.3 AA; 9.22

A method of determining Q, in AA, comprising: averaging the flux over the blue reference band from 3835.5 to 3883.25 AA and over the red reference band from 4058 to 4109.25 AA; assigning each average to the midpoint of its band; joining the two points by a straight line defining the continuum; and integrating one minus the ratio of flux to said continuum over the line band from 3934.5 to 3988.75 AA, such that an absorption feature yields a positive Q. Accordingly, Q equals 8.2 AA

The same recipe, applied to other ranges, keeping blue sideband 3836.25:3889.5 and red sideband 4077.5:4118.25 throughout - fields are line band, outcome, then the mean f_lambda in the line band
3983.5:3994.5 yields -1.8 AA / 12.2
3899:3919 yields -3.0 AA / 9.35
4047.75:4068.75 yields -0.2 AA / 12.7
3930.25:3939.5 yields 4.2 AA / 4.85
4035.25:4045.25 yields -0.9 AA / 13.1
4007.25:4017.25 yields -1.6 AA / 13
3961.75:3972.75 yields 4.9 AA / 5.49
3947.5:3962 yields 0.2 AA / 9.35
